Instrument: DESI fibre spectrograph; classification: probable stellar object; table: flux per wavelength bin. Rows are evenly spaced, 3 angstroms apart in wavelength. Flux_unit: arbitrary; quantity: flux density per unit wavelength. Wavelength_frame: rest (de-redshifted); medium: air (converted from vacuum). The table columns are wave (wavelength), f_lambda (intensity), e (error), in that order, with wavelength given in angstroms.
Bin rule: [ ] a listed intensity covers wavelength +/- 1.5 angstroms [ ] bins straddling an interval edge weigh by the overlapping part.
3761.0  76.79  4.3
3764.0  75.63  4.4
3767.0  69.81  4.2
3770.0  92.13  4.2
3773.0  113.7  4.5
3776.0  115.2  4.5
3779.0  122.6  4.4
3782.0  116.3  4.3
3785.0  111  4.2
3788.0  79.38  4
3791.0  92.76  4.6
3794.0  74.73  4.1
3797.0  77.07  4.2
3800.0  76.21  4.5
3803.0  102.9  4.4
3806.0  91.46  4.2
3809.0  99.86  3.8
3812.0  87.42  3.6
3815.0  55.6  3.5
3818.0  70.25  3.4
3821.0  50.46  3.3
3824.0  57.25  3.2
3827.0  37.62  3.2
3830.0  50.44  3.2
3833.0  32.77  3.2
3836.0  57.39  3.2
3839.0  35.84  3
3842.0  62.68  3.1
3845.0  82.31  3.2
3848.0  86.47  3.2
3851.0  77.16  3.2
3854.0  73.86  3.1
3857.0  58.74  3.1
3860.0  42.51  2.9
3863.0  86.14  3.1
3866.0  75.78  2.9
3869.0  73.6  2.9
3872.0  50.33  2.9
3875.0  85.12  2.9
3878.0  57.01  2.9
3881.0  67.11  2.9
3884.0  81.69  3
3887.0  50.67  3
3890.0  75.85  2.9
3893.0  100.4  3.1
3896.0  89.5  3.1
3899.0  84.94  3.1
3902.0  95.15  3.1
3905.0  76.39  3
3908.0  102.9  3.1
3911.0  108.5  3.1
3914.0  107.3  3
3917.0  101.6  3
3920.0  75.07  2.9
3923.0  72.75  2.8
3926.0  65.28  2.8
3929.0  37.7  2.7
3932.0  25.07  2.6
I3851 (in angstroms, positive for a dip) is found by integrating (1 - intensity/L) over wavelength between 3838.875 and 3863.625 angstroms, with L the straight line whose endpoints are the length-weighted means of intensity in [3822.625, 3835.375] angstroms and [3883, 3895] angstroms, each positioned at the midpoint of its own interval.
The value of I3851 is -5.0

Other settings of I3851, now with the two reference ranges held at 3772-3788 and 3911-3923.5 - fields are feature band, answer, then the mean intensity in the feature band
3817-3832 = 7.66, 52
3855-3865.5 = 3.81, 64.3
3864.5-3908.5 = 8.97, 77.2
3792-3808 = 3.55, 85.2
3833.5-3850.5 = 6.51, 63.8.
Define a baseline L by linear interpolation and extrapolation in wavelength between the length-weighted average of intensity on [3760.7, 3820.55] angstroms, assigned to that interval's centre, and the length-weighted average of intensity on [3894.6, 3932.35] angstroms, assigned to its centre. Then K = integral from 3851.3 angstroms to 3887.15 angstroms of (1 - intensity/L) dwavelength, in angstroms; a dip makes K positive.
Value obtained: 7.1 angstroms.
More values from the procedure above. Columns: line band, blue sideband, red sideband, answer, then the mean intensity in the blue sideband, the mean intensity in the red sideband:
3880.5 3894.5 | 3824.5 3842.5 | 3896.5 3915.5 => 1.2 angstroms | 45.8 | 95.5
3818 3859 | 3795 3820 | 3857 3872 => 7.9 angstroms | 81.8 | 66.5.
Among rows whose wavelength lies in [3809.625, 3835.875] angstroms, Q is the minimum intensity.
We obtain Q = 32.77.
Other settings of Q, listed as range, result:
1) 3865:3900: 50.33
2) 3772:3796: 74.73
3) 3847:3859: 58.74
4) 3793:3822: 50.46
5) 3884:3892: 50.67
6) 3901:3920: 75.07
